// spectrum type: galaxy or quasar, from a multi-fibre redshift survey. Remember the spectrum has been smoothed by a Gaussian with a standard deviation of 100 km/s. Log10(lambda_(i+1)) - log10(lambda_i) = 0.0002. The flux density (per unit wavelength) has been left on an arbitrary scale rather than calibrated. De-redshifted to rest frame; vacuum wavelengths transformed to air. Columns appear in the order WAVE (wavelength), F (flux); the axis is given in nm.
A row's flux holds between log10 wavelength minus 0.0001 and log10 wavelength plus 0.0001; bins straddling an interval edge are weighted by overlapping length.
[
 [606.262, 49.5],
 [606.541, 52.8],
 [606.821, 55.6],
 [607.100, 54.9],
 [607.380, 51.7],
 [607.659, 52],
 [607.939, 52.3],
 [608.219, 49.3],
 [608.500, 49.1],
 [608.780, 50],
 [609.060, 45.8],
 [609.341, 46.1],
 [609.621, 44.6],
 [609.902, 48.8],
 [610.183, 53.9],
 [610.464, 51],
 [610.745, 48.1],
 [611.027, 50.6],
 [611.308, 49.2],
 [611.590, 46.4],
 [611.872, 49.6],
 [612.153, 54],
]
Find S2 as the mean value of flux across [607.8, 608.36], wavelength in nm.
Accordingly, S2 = 50.7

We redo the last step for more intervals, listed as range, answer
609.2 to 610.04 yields 46.5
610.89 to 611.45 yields 49.9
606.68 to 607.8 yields 53.6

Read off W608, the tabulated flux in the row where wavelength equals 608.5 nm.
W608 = 49.1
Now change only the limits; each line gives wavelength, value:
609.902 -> 48.8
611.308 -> 49.2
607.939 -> 52.3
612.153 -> 54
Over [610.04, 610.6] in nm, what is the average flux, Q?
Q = 52.4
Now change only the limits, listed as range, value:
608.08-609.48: 48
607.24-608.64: 50.9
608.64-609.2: 47.9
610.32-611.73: 49.1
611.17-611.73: 47.8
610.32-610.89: 49.5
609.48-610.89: 49.3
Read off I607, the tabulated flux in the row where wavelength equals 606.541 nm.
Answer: 52.8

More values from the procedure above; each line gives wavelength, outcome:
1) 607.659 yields 52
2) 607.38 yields 51.7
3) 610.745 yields 48.1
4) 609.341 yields 46.1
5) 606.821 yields 55.6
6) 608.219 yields 49.3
